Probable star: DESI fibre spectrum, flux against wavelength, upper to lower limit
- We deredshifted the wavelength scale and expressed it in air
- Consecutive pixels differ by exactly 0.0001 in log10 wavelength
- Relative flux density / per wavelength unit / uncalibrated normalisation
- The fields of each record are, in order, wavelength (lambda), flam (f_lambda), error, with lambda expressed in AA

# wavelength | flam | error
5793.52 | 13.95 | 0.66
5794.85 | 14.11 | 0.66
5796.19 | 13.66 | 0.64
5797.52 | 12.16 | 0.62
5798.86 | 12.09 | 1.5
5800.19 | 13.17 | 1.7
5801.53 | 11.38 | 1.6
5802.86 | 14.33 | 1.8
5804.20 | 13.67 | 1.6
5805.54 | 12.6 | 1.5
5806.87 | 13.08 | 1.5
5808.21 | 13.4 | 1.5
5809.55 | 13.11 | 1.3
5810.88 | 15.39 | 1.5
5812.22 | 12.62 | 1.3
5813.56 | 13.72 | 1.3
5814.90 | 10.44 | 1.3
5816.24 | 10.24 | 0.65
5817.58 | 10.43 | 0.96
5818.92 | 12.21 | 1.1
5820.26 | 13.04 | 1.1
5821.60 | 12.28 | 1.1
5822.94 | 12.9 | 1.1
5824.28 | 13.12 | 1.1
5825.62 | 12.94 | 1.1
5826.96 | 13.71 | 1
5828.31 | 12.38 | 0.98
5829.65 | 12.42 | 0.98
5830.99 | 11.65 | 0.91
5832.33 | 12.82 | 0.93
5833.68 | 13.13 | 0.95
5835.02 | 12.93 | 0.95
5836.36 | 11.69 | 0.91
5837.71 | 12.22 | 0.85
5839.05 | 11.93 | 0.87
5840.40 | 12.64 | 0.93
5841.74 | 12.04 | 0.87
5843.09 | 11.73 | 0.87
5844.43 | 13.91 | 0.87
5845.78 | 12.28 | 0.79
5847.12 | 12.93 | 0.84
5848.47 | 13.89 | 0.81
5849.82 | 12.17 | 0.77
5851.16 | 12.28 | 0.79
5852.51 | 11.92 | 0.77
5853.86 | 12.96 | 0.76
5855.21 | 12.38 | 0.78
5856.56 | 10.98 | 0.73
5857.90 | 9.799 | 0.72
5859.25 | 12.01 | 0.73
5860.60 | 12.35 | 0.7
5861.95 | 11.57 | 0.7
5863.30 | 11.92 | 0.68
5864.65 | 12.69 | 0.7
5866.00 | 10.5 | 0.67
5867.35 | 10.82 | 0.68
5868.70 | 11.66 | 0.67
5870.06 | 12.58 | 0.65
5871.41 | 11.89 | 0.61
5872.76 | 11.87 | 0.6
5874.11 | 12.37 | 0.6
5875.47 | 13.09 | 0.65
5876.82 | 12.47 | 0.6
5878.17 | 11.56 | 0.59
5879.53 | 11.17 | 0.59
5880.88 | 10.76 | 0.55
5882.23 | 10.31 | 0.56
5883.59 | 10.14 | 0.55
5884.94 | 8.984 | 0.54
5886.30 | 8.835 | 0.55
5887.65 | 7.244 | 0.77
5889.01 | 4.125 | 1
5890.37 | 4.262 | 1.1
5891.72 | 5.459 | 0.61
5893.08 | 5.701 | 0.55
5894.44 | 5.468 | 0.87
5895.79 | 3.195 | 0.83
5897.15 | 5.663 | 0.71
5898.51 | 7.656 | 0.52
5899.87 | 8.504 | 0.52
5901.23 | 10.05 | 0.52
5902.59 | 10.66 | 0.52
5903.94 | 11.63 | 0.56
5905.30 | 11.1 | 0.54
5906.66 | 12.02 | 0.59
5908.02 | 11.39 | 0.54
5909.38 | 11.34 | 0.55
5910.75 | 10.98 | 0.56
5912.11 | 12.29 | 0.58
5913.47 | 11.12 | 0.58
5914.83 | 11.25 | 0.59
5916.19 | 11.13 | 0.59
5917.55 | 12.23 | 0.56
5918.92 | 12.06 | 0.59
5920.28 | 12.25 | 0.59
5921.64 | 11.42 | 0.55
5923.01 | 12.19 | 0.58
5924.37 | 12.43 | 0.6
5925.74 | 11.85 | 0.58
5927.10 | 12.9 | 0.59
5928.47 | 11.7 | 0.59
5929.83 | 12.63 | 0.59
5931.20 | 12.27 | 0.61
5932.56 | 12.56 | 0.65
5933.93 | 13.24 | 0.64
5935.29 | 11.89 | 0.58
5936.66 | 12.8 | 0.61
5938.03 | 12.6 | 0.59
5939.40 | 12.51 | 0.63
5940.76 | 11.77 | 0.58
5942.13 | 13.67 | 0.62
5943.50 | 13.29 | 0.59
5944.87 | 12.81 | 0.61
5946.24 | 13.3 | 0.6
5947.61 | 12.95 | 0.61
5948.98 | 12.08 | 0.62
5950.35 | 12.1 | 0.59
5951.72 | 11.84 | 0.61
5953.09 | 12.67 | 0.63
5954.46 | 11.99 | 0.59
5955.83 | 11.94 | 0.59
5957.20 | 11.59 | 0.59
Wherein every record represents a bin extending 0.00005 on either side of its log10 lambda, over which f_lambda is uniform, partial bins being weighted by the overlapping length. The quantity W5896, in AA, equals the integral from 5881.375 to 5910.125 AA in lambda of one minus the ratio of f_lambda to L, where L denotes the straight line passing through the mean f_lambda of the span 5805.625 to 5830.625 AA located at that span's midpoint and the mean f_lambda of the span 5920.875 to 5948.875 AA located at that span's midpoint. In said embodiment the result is 9.8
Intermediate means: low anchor 12.6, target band 8.29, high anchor 12.5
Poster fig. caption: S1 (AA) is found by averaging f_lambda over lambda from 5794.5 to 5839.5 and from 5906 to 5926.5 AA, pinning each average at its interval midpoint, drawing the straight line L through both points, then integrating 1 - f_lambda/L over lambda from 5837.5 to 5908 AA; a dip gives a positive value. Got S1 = 9.46 AA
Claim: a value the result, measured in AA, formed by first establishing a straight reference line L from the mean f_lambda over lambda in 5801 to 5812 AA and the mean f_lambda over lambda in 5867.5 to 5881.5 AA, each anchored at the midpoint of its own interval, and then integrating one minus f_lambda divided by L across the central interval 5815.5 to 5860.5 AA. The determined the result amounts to 1.37 AA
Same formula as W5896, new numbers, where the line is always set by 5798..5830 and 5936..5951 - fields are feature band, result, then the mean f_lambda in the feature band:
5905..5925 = 1.6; 11.7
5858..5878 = 1.2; 11.9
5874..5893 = 5.3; 9.13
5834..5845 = 0.3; 12.4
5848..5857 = 0.2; 12.4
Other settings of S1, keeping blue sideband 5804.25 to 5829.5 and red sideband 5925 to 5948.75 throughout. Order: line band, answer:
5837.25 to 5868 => 1.4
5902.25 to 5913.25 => 1.0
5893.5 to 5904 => 4.2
